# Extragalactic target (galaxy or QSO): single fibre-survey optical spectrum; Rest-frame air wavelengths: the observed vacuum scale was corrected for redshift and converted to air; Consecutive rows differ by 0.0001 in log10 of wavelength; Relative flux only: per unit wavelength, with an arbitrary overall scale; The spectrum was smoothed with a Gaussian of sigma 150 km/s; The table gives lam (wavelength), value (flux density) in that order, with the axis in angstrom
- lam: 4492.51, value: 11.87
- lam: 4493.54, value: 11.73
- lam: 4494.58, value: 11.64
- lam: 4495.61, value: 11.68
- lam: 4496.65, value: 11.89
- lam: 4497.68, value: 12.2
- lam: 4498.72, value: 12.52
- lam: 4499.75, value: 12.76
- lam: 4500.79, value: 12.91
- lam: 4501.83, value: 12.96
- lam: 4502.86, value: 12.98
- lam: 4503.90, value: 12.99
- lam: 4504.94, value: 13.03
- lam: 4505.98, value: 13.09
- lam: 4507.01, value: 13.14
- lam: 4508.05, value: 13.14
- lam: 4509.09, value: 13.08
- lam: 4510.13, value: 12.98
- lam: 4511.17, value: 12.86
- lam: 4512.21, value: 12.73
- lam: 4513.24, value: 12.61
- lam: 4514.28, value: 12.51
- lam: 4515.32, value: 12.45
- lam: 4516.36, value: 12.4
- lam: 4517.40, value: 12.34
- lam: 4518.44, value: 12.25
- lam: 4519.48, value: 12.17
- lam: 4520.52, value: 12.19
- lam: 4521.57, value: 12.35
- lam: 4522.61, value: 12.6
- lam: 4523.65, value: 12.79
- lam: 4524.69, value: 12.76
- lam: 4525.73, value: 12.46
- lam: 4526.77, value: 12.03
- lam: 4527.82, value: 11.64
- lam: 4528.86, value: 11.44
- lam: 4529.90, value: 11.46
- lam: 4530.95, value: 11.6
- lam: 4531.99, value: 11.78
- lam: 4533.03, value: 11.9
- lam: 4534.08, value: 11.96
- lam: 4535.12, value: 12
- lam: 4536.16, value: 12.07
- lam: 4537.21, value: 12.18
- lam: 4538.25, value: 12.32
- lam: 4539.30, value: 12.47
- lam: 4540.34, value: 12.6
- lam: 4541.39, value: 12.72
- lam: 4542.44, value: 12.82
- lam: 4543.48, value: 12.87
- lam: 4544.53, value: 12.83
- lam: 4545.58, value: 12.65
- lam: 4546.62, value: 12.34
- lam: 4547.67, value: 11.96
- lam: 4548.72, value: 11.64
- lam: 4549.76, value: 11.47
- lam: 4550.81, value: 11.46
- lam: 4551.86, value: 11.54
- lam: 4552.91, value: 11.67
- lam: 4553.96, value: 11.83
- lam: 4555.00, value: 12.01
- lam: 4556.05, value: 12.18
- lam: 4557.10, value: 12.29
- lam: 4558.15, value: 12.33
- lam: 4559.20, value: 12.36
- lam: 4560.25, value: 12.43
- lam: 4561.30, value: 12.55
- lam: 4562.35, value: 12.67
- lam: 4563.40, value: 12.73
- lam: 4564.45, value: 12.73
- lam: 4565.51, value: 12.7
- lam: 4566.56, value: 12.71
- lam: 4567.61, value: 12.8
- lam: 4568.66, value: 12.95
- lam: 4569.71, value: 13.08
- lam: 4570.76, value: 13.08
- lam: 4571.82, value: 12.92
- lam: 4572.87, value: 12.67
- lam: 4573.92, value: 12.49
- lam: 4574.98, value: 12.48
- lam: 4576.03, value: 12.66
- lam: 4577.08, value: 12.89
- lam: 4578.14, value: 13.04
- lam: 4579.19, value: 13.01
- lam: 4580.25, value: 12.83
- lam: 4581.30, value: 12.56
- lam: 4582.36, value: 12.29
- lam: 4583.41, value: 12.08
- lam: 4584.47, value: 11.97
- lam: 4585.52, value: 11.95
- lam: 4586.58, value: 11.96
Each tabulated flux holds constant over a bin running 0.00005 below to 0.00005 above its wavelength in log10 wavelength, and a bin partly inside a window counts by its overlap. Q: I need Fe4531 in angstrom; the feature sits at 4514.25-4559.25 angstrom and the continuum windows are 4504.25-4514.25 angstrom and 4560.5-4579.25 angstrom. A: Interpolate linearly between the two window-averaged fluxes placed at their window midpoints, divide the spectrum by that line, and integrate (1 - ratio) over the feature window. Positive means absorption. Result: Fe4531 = 2.4 angstrom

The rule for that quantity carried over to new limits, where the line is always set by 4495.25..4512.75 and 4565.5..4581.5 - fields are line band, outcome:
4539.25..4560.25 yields 1.0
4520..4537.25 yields 1.0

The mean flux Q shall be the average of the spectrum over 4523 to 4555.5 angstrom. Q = 12.1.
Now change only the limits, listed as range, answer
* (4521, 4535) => 12.1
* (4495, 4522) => 12.6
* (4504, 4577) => 12.4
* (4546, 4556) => 11.8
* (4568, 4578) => 12.8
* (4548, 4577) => 12.4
